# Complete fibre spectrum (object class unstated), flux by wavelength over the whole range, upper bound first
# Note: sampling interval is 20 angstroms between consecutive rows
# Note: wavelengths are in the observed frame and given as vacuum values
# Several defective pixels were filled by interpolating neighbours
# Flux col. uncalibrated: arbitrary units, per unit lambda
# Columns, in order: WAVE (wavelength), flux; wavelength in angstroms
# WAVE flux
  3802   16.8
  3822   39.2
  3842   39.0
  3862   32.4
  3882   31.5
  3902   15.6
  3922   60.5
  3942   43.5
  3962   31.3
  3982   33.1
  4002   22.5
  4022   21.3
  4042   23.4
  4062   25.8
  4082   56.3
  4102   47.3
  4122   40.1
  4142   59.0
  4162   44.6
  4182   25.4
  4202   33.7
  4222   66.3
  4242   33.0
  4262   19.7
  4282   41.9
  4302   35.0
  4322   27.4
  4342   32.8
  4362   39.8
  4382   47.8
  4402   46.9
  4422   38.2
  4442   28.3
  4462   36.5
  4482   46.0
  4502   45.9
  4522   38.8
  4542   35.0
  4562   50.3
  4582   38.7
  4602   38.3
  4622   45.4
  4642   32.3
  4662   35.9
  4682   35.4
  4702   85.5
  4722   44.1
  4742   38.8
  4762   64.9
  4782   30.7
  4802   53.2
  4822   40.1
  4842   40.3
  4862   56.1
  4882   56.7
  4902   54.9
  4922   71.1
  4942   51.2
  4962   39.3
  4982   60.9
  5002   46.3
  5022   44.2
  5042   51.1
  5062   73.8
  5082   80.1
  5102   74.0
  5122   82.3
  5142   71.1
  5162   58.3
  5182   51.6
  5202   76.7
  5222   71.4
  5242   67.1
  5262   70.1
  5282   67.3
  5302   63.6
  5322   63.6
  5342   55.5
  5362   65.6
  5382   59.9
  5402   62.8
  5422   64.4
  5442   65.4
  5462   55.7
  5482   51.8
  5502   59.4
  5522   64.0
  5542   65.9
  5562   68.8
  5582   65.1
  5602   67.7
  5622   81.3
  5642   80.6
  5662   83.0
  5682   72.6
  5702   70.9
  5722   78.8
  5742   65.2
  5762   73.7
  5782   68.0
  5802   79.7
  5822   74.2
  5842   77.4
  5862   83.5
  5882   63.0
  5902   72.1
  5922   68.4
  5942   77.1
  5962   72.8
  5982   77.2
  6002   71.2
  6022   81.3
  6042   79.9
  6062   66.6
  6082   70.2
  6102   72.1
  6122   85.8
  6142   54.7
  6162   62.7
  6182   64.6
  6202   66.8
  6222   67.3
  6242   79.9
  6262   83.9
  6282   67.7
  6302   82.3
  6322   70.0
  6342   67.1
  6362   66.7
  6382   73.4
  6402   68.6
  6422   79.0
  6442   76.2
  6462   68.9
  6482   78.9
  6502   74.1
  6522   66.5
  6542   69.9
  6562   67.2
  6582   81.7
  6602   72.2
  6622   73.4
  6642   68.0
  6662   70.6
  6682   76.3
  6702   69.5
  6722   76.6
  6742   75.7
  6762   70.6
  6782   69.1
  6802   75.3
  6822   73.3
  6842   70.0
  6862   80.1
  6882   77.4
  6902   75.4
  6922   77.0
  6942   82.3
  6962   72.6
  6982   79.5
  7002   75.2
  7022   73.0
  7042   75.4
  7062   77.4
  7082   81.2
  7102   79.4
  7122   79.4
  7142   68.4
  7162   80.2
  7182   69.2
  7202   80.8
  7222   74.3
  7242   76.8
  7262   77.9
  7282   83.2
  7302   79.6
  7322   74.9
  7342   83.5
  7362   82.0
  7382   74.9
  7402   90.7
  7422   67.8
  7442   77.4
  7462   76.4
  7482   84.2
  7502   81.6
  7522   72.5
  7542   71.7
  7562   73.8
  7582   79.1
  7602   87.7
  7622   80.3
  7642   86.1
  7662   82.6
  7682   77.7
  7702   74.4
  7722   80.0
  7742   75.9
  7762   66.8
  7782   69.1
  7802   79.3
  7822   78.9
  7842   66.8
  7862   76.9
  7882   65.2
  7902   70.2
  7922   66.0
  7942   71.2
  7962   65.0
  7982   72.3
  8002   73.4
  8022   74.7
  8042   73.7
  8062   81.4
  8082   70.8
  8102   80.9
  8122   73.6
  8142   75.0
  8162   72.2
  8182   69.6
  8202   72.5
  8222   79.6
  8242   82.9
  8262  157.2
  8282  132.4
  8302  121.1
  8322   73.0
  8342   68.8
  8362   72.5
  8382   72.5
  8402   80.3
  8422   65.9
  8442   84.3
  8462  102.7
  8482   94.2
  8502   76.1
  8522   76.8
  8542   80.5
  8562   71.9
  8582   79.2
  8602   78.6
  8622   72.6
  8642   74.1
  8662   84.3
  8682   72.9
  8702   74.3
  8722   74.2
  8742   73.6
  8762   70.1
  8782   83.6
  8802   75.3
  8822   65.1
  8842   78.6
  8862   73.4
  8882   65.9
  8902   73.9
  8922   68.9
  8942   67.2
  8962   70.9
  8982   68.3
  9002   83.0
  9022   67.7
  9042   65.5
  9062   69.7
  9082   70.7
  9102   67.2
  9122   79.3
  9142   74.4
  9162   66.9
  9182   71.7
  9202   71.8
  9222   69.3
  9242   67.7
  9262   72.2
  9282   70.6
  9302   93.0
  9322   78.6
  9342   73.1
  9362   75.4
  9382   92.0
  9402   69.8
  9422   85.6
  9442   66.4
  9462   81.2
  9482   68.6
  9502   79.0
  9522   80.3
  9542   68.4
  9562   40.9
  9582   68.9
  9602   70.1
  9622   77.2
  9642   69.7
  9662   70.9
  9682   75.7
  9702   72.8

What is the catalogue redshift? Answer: 0.260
